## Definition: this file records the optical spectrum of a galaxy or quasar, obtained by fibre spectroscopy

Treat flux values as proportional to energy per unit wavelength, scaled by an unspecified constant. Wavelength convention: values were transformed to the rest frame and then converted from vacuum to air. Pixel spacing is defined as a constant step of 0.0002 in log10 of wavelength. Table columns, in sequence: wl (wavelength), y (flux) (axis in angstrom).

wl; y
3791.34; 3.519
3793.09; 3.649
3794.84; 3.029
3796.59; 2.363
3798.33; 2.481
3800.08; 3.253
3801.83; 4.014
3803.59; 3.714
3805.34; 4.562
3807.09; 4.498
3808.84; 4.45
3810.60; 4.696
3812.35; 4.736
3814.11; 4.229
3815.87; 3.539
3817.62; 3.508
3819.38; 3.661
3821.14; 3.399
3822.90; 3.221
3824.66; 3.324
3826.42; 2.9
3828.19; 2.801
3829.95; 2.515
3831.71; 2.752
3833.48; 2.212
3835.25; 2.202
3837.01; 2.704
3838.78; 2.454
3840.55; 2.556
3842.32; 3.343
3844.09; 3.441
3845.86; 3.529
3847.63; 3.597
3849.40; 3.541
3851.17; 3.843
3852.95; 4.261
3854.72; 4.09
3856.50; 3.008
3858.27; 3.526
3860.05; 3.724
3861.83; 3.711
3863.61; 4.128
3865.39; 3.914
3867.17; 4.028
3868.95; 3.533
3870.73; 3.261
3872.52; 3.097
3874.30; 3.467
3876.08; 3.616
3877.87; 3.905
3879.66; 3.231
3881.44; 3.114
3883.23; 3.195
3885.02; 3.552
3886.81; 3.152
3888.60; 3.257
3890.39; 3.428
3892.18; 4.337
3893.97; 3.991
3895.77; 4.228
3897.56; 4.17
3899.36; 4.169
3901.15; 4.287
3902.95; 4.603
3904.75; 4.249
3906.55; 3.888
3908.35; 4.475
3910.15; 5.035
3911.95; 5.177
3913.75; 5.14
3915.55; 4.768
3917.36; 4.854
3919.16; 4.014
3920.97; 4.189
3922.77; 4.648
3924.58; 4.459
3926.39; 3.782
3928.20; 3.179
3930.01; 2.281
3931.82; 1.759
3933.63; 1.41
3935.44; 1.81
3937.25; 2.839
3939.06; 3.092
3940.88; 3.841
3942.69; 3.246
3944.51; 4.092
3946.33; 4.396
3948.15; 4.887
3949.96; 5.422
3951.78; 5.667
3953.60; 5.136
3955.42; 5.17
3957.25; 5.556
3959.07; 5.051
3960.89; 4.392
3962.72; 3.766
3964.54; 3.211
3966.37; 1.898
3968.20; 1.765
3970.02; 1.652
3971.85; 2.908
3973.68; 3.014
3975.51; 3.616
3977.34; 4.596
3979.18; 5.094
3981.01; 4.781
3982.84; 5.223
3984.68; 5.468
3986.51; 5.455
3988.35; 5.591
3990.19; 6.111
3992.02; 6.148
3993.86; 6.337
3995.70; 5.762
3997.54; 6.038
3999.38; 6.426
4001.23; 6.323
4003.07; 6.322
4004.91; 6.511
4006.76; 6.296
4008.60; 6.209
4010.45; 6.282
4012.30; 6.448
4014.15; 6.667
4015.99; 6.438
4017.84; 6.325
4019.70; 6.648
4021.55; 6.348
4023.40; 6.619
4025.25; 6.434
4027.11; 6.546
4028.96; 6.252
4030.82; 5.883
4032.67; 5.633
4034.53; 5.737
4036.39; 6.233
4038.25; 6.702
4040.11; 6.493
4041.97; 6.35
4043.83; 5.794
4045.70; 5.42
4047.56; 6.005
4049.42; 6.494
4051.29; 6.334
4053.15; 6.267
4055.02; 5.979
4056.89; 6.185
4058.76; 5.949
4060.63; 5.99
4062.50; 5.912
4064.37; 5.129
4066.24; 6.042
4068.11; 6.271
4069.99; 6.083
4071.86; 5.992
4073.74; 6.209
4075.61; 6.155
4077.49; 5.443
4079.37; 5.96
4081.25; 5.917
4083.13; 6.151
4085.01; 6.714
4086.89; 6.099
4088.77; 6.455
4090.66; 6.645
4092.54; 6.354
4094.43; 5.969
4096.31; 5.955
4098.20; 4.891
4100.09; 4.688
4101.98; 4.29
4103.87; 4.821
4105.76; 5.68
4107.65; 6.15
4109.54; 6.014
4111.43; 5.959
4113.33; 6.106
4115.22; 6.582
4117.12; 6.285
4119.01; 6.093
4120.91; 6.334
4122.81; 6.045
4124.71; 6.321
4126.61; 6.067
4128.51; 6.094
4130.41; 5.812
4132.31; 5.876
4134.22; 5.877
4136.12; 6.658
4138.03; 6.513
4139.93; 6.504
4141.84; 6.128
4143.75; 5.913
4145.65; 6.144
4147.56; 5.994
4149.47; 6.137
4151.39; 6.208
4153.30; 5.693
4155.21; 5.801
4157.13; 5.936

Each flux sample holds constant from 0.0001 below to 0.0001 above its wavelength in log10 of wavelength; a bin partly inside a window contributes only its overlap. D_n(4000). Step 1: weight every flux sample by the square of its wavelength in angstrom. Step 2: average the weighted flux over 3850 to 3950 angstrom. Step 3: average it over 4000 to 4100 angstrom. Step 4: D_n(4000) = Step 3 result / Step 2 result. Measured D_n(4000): 1.75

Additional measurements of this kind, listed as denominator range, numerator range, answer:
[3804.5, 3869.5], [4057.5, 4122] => 1.91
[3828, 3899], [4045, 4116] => 1.93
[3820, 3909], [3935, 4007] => 1.40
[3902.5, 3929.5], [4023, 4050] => 1.49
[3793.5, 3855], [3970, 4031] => 1.84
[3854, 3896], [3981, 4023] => 1.82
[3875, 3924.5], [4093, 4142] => 1.61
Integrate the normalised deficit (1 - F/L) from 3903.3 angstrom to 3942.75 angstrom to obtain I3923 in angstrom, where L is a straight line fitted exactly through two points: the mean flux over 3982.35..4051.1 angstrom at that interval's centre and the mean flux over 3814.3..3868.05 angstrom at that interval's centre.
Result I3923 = 7.3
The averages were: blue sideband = 3.33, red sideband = 6.17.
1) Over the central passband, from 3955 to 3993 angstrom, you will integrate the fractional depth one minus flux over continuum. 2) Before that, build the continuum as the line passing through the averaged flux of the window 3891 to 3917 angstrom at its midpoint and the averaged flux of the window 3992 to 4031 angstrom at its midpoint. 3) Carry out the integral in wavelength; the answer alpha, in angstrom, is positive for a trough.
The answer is 9.4 angstrom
